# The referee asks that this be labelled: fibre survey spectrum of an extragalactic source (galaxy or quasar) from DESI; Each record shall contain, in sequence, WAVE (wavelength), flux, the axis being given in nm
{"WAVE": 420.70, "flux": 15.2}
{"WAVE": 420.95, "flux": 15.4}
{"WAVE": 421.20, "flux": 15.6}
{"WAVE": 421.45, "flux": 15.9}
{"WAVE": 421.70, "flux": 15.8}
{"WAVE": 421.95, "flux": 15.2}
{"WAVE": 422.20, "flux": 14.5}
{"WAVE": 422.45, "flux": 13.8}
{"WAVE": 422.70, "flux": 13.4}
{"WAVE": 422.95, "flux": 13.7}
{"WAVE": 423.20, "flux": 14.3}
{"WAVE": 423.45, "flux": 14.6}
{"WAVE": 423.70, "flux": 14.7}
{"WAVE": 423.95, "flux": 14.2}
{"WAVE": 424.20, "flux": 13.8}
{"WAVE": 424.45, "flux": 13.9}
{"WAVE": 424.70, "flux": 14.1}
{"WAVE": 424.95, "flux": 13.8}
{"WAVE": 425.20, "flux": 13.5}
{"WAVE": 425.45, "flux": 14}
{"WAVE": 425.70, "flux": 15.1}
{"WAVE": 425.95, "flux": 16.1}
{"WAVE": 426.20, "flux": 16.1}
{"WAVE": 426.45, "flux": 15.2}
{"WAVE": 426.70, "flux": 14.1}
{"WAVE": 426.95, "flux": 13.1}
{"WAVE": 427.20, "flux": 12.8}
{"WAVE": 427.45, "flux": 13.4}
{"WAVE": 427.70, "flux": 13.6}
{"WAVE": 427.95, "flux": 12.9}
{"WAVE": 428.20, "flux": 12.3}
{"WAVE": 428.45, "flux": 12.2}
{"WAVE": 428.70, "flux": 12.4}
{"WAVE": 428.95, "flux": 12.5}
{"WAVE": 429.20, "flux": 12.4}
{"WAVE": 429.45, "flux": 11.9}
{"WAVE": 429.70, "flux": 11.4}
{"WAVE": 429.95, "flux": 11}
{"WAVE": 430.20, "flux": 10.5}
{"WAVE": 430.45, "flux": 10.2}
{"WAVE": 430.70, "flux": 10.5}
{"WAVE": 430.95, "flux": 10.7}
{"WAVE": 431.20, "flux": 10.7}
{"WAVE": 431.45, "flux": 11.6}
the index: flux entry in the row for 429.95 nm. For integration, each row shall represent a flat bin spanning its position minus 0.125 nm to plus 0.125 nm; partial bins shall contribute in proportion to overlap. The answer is 11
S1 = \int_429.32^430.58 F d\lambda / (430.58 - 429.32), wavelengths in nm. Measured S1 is 11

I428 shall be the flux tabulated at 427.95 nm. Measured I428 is 12.9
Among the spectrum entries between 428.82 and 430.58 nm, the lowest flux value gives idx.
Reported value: 10.2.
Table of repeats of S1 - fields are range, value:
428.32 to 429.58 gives 12.3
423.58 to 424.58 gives 14.1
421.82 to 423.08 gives 14.1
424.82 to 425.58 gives 13.8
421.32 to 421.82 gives 15.8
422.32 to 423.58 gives 14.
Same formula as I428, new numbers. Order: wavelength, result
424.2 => 13.8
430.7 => 10.5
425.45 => 14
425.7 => 15.1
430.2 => 10.5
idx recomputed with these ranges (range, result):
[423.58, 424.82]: 13.8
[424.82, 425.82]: 13.5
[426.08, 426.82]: 14.1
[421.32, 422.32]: 14.5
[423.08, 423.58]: 14.3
